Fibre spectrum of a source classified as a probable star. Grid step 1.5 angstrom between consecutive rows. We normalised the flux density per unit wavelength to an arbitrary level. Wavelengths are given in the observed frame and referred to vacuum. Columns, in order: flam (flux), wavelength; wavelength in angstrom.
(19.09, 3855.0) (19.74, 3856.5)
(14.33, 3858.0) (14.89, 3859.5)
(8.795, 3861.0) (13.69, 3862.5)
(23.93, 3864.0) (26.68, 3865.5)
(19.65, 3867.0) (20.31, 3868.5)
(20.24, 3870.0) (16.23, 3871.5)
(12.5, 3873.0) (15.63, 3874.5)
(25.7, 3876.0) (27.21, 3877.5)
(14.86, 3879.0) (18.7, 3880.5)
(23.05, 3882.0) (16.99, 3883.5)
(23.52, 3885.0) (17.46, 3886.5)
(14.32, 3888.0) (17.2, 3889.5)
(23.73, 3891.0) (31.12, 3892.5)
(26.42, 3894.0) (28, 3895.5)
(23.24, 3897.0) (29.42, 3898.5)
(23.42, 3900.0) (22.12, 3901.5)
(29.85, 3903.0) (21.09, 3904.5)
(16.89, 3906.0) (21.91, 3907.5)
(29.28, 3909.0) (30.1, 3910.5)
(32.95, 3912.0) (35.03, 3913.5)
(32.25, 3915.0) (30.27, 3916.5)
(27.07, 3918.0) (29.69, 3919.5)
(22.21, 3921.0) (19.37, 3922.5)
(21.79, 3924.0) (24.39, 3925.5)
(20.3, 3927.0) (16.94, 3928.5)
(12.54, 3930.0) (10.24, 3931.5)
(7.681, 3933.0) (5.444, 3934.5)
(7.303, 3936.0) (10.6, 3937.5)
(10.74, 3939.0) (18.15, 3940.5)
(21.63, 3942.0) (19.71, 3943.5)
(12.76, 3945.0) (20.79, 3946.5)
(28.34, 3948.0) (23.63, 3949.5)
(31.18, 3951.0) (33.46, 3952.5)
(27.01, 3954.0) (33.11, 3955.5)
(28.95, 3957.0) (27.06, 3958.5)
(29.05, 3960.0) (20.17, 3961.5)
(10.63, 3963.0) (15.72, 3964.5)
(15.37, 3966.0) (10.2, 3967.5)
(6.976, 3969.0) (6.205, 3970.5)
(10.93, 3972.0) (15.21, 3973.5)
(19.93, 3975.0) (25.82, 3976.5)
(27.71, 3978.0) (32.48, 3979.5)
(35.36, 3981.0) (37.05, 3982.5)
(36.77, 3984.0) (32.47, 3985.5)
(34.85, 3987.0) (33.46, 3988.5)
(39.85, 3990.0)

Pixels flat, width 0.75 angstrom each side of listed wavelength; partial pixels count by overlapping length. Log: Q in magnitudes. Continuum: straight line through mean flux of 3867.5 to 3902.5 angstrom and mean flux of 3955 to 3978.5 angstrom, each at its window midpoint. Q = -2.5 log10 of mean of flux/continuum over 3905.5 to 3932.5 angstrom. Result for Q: -0.179 mag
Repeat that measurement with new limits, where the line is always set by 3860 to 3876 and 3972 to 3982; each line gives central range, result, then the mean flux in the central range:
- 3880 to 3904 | -0.17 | 23.1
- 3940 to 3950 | 0.12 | 20.7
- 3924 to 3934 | 0.37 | 15.6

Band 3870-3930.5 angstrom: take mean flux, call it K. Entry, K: 23.1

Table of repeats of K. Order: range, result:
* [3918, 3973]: 18.7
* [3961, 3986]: 21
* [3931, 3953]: 17.3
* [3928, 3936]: 10.1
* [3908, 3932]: 24.8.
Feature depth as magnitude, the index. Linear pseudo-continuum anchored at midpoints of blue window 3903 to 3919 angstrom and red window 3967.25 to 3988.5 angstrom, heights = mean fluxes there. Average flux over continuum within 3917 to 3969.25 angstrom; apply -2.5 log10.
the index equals 0.31 mag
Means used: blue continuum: 27.8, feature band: 19.6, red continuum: 24.4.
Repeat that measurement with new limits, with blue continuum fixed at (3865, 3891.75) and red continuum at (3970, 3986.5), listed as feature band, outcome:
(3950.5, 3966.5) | -0.008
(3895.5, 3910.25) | -0.162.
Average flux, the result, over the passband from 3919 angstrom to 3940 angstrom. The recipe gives 15.5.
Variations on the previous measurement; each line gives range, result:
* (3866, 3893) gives 19.9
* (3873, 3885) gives 20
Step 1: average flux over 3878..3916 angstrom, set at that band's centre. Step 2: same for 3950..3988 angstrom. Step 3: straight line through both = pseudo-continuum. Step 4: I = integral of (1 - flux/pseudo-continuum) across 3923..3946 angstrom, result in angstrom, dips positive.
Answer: 8.93 angstrom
